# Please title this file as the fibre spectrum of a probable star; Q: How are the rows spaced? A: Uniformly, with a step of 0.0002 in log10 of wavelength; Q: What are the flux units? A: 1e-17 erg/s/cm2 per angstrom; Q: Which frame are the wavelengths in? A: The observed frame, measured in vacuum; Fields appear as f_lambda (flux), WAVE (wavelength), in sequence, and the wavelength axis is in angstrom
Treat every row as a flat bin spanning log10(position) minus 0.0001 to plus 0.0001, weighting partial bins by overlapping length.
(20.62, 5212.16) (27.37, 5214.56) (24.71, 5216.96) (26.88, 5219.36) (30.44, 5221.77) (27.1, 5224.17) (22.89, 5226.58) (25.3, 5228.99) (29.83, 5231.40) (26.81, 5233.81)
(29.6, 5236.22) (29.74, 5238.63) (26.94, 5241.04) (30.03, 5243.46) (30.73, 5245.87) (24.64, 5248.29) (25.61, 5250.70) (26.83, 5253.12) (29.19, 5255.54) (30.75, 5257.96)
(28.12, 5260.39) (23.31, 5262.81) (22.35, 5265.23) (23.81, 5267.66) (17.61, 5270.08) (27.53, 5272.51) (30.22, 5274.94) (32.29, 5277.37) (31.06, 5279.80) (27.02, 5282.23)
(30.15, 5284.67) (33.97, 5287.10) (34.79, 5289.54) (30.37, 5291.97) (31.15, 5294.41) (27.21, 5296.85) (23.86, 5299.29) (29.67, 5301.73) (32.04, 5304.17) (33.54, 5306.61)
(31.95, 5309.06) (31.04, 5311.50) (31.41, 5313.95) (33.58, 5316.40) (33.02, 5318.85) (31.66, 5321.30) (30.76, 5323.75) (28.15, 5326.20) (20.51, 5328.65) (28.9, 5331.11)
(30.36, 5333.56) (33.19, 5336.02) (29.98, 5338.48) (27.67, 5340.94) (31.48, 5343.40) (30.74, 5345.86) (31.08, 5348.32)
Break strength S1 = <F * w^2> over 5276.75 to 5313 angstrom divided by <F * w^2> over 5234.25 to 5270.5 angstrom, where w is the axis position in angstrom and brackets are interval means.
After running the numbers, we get 1.16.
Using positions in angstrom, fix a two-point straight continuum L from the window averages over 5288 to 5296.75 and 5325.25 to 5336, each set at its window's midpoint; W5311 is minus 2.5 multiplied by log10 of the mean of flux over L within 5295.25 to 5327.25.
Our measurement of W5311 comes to -0.04 mag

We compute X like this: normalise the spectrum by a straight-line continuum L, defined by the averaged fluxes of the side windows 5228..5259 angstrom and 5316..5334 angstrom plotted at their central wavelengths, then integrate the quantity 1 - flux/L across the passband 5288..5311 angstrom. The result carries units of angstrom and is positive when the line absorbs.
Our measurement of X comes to -1.2 angstrom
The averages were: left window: 28.2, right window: 29.4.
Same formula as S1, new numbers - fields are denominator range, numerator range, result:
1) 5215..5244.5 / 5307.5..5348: 1.14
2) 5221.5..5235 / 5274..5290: 1.19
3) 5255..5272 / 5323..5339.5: 1.18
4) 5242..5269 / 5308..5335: 1.15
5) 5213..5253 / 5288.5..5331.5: 1.14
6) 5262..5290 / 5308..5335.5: 1.11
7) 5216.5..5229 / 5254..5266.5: 1.03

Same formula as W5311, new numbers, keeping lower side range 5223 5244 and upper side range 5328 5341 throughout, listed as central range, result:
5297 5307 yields -0.03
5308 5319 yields -0.13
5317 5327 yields -0.09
